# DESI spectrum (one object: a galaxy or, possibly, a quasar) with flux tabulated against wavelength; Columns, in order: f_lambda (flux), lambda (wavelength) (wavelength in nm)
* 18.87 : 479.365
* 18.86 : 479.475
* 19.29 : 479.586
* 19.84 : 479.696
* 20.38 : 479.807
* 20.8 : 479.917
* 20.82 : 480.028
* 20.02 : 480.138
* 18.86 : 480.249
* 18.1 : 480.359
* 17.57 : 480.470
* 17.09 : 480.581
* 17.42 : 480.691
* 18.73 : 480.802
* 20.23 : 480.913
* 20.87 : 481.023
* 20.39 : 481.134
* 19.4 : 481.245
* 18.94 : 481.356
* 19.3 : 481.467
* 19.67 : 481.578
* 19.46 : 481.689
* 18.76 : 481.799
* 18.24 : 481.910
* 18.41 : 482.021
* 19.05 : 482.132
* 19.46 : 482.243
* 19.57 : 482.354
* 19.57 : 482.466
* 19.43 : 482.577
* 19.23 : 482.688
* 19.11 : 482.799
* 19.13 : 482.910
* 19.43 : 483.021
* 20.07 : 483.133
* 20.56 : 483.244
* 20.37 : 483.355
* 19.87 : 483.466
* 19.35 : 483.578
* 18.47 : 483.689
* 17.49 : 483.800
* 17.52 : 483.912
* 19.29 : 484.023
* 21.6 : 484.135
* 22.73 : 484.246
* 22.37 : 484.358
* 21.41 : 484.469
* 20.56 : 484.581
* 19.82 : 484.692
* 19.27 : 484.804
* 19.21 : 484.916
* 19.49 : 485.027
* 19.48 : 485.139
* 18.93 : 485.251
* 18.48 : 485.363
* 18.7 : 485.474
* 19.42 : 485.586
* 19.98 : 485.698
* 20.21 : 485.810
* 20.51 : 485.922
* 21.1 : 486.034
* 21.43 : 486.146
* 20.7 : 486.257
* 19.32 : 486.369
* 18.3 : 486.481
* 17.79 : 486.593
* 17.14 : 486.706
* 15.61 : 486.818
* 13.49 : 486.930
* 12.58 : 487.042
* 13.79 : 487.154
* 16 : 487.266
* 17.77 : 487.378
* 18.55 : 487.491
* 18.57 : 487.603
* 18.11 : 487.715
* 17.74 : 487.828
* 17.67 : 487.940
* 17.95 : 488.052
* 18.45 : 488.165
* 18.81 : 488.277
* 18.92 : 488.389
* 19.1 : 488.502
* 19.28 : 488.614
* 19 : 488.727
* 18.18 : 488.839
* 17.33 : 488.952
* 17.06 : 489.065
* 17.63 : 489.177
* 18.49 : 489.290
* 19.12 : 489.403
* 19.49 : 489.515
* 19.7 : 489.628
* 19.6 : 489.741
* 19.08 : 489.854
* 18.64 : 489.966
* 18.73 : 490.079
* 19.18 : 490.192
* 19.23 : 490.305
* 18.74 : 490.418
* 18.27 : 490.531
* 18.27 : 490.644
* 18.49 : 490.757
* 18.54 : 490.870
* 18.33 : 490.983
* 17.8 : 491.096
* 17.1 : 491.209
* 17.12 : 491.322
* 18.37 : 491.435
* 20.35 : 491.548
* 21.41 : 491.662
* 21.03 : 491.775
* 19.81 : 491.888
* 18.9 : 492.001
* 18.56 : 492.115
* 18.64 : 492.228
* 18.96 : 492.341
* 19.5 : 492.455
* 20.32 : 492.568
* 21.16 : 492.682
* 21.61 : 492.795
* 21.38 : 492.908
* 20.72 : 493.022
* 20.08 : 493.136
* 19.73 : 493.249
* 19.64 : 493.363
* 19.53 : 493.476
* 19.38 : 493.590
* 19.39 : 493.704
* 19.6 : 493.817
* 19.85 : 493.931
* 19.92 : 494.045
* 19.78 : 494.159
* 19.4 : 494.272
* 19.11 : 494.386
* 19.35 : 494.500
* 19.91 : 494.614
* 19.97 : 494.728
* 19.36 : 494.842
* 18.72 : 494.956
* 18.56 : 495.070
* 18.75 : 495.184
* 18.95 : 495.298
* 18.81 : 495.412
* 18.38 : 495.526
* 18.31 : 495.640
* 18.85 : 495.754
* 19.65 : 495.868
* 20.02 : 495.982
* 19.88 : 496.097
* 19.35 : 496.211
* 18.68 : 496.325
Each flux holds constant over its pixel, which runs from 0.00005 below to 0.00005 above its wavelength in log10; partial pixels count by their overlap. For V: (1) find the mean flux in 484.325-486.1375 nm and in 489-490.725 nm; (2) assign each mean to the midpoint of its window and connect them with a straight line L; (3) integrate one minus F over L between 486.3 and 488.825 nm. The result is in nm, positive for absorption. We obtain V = 0.24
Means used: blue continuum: 19.9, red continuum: 18.7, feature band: 17.5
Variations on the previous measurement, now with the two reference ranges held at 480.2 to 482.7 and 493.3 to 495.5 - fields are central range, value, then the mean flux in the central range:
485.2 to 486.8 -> -0.02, 19.3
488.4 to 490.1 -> 0.05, 18.7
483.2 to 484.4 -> -0.05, 19.9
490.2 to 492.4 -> 0.05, 18.8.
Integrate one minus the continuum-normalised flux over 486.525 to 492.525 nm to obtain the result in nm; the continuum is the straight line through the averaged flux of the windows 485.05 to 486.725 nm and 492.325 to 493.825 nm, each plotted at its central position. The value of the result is 0.476 nm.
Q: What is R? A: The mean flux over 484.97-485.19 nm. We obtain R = 19.5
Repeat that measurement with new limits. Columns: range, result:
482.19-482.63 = 19.5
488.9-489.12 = 17.2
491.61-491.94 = 20.8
